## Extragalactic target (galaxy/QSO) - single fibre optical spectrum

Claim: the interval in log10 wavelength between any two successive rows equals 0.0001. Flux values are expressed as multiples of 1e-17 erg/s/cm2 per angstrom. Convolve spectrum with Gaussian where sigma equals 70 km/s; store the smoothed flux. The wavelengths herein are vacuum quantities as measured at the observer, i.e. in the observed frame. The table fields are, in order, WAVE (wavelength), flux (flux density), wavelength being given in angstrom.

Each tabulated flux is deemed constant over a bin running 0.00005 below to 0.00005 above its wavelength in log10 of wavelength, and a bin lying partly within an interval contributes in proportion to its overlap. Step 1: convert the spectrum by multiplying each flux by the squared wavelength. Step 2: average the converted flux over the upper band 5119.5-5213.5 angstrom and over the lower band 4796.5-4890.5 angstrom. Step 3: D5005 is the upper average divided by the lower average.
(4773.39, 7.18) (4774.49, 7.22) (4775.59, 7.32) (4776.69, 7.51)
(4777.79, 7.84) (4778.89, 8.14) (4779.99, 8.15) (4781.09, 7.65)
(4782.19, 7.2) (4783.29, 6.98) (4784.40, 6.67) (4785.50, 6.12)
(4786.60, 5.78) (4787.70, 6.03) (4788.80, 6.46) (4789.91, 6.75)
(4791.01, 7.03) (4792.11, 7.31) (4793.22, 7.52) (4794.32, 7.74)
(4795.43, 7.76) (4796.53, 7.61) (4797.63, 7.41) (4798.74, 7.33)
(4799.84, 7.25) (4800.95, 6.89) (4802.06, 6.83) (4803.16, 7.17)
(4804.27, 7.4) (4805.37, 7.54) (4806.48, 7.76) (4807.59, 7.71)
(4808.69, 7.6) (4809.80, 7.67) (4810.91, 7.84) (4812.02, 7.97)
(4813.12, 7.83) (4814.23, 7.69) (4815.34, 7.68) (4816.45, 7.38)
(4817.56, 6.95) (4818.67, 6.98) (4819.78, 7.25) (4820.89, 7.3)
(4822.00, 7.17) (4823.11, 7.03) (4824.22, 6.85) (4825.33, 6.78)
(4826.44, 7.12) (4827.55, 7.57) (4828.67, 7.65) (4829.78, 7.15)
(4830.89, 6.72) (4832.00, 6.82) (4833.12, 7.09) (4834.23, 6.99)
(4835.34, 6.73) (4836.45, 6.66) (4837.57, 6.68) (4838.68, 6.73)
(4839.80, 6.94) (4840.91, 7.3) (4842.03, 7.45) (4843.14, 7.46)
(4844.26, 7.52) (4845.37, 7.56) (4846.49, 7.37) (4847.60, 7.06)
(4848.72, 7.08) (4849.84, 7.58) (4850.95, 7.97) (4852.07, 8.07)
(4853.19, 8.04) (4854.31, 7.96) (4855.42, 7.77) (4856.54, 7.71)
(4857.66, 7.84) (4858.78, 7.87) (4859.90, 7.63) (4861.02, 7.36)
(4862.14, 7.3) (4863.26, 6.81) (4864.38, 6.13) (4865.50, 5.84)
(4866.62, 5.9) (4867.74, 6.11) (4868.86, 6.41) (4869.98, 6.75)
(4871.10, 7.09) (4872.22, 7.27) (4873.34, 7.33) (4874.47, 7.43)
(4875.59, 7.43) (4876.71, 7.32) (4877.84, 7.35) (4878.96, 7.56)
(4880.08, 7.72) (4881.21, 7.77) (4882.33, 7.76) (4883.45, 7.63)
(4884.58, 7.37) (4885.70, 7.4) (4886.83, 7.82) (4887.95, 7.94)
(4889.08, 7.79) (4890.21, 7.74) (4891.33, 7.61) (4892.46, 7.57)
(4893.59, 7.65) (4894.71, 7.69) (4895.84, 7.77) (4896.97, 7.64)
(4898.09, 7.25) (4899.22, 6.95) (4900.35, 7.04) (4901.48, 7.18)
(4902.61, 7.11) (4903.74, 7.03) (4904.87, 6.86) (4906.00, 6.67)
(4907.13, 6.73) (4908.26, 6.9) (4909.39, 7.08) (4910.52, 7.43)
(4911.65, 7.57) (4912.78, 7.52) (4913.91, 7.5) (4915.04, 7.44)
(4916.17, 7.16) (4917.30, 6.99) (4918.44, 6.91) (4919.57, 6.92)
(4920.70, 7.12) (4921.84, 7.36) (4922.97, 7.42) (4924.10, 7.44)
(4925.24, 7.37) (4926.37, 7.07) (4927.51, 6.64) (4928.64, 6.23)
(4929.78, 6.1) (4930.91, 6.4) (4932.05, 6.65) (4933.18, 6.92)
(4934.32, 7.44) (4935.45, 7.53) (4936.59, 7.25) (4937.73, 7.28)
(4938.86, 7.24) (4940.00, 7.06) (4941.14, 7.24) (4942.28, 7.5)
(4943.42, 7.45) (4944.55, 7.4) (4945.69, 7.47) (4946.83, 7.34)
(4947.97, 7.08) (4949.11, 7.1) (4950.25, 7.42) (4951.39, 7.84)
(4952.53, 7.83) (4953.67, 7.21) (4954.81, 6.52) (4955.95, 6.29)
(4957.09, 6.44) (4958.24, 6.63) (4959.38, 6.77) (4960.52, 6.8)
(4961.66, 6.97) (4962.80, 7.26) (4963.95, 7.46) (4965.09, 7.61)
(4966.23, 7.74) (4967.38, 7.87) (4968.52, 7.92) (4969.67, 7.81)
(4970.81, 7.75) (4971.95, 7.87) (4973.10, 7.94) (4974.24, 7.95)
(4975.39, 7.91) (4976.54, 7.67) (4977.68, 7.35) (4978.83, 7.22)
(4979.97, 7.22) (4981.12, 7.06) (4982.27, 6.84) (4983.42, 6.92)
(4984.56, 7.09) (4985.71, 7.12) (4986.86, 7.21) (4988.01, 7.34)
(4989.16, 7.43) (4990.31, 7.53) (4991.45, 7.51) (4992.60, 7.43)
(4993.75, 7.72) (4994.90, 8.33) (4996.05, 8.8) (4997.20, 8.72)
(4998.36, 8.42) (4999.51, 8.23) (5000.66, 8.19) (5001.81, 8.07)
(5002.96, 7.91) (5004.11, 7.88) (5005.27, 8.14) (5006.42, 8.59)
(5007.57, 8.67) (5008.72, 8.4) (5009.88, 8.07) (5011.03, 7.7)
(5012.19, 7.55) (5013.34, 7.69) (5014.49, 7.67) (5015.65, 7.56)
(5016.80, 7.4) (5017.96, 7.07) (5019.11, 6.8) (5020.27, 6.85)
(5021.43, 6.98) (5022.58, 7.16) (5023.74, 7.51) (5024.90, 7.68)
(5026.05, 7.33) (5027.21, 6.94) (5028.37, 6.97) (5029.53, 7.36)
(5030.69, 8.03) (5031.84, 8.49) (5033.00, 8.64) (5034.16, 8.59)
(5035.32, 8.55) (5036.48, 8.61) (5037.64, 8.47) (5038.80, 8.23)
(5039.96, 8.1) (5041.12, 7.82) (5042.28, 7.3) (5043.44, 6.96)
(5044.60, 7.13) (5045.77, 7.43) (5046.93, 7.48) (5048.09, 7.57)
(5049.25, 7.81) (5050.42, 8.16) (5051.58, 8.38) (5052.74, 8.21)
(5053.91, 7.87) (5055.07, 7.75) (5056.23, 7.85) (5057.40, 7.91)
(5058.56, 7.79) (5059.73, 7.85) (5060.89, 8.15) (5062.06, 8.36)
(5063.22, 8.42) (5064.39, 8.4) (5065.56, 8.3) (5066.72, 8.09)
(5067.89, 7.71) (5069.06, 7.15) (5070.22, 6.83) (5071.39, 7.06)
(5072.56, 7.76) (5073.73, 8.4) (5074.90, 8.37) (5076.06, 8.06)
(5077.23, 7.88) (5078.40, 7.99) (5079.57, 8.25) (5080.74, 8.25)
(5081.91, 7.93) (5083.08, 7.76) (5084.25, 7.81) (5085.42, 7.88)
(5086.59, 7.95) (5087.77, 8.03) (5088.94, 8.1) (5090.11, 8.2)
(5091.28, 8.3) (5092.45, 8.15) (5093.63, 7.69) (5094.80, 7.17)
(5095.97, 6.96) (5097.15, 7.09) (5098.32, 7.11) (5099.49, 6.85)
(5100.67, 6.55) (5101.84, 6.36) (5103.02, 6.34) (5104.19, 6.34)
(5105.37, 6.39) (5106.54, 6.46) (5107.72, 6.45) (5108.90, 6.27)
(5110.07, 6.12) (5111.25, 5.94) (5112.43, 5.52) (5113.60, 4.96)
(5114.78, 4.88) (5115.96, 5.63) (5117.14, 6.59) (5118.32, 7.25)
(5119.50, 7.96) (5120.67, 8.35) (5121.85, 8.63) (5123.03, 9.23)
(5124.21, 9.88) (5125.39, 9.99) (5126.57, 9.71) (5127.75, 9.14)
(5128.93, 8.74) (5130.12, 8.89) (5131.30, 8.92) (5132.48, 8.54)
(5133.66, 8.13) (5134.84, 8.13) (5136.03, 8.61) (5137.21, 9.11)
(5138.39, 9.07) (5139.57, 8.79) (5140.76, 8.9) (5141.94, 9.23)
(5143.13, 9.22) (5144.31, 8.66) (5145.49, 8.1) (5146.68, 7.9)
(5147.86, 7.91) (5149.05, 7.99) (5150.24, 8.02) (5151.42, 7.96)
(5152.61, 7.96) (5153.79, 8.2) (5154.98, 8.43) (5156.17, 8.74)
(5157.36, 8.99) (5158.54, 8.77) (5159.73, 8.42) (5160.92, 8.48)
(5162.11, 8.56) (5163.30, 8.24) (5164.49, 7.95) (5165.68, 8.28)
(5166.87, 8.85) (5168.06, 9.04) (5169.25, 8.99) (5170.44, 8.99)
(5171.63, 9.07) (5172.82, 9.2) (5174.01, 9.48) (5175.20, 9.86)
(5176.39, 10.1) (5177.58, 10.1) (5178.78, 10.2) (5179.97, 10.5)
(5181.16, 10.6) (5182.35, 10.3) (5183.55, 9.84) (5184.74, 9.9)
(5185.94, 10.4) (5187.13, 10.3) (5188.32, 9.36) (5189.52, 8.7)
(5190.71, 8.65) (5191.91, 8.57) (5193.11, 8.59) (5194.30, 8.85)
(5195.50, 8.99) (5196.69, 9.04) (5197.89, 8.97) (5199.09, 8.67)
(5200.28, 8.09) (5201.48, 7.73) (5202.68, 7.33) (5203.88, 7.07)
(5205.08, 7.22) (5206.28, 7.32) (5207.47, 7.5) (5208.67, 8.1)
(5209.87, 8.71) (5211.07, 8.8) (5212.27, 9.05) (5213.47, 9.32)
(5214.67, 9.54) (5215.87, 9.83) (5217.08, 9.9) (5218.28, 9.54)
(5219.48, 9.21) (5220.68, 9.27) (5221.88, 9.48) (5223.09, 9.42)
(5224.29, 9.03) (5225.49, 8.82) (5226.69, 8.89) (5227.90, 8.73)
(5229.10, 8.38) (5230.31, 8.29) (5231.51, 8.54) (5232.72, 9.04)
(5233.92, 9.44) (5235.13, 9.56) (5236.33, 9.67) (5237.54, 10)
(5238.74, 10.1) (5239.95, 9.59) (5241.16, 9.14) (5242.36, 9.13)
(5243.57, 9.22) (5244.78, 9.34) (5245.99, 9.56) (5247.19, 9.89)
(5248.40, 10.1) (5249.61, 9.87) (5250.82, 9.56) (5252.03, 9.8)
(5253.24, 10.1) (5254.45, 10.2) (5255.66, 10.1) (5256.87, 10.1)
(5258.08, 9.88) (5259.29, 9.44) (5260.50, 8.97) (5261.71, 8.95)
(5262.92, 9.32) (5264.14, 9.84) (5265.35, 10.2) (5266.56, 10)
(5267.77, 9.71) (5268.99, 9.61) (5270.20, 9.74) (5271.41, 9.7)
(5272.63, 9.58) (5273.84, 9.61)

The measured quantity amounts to 1.4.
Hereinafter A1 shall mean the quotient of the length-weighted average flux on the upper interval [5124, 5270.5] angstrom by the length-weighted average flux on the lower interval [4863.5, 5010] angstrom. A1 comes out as 1.2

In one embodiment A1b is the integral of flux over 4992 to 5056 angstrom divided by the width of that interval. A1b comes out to 7.84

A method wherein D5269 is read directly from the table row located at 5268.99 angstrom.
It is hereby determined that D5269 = 9.61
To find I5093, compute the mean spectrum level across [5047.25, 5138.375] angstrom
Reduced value 7.72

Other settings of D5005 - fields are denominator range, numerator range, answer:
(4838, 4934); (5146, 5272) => 1.43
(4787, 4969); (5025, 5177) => 1.20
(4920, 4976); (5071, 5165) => 1.16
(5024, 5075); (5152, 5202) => 1.21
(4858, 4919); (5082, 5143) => 1.16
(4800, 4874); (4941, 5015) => 1.11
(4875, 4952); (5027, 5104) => 1.14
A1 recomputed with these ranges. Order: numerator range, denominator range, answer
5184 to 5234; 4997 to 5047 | 1.13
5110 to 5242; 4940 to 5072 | 1.14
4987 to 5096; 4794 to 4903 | 1.07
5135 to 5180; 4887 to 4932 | 1.22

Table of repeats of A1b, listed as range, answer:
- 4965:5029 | 7.65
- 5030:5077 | 7.95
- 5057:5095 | 7.95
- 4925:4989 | 7.23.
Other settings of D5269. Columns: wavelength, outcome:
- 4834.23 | 6.99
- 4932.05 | 6.65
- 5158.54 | 8.77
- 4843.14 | 7.46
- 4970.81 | 7.75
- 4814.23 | 7.69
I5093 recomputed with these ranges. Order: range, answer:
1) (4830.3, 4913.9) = 7.27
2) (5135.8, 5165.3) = 8.49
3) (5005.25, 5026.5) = 7.61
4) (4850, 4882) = 7.28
